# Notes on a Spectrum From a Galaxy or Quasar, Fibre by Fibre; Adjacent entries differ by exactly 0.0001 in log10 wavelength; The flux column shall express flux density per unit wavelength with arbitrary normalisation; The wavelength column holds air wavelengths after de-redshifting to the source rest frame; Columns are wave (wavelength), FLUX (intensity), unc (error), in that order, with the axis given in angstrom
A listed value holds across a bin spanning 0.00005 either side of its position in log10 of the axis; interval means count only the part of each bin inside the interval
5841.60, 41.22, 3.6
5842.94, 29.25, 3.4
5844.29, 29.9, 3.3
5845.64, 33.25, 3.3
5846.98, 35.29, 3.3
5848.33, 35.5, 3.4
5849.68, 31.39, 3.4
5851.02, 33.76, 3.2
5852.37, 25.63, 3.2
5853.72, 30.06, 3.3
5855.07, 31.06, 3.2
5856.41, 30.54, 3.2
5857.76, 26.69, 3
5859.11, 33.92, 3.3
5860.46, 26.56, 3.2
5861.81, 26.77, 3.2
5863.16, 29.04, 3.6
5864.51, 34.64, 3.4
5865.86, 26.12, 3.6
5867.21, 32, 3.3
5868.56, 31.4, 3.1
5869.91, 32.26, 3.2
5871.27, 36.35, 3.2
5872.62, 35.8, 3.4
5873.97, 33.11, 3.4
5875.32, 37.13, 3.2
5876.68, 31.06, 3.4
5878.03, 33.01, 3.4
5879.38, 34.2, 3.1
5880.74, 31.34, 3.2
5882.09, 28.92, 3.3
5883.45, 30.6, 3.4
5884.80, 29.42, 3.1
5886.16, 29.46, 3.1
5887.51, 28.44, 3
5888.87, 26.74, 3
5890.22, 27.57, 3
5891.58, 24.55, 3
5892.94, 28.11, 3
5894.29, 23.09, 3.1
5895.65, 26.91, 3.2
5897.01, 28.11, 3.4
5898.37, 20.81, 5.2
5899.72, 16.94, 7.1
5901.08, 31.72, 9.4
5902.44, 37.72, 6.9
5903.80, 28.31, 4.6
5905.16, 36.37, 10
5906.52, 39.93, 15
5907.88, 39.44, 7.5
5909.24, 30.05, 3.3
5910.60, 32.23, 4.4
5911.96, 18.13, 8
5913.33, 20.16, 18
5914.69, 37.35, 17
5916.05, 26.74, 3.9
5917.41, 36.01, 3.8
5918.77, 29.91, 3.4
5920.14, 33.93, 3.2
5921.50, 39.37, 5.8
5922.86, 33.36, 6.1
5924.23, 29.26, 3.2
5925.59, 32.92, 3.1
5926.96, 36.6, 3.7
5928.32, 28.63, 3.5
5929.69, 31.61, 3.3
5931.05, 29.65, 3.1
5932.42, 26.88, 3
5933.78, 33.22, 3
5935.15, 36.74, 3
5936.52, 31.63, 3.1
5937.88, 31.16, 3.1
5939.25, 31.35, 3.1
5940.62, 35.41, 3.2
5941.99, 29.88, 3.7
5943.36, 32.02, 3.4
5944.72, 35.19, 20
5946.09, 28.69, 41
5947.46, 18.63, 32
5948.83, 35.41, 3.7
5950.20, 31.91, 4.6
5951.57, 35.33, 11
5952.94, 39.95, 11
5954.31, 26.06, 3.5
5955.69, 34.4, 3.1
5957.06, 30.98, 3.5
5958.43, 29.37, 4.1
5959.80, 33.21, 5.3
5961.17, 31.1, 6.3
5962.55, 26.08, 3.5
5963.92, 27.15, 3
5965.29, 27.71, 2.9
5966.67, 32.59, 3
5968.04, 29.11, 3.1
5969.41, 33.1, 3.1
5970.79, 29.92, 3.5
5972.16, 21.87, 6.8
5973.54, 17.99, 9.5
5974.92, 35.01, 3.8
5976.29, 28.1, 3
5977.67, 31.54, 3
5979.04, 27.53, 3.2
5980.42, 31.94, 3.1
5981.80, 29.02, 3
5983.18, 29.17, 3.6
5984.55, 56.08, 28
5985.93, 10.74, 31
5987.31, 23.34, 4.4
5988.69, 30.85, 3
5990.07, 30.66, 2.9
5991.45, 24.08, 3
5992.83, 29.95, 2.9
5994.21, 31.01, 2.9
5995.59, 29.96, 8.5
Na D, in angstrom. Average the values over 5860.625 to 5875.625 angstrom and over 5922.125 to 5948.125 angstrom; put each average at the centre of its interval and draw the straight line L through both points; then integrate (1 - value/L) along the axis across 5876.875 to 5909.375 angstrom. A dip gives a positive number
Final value 2.0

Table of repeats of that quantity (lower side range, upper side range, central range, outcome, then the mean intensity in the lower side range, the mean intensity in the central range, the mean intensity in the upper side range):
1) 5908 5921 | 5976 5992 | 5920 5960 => -3.0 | 30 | 32.1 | 29.5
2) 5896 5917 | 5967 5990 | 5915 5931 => -1.6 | 29.6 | 32.6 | 29.2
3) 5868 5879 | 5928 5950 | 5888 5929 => 2.9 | 33.8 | 30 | 31.1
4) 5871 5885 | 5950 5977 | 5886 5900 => 2.9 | 32.8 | 25.6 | 30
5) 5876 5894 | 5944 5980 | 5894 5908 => -0.1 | 29.4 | 29.8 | 29.9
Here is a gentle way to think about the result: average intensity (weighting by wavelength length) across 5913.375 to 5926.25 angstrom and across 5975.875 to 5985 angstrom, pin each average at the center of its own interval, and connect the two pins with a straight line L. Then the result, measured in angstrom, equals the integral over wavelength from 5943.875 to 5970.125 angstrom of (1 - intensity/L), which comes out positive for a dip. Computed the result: 1.6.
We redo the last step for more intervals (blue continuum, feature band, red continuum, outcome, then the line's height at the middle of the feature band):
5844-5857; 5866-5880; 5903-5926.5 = -0.67 angstrom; 31.8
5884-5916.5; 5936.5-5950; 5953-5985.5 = -0.53 angstrom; 29.8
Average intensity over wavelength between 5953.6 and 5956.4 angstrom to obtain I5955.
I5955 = 30.3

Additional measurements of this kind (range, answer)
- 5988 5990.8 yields 30.6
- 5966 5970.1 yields 31.6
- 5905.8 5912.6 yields 32.1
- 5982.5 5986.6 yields 32.1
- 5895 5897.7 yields 27.4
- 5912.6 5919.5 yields 30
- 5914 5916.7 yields 32.1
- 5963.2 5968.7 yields 29.1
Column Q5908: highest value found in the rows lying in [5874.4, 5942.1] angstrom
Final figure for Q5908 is 39.93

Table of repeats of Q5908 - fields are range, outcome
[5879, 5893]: 34.2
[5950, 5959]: 39.95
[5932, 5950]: 36.74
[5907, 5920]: 39.44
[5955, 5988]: 56.08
